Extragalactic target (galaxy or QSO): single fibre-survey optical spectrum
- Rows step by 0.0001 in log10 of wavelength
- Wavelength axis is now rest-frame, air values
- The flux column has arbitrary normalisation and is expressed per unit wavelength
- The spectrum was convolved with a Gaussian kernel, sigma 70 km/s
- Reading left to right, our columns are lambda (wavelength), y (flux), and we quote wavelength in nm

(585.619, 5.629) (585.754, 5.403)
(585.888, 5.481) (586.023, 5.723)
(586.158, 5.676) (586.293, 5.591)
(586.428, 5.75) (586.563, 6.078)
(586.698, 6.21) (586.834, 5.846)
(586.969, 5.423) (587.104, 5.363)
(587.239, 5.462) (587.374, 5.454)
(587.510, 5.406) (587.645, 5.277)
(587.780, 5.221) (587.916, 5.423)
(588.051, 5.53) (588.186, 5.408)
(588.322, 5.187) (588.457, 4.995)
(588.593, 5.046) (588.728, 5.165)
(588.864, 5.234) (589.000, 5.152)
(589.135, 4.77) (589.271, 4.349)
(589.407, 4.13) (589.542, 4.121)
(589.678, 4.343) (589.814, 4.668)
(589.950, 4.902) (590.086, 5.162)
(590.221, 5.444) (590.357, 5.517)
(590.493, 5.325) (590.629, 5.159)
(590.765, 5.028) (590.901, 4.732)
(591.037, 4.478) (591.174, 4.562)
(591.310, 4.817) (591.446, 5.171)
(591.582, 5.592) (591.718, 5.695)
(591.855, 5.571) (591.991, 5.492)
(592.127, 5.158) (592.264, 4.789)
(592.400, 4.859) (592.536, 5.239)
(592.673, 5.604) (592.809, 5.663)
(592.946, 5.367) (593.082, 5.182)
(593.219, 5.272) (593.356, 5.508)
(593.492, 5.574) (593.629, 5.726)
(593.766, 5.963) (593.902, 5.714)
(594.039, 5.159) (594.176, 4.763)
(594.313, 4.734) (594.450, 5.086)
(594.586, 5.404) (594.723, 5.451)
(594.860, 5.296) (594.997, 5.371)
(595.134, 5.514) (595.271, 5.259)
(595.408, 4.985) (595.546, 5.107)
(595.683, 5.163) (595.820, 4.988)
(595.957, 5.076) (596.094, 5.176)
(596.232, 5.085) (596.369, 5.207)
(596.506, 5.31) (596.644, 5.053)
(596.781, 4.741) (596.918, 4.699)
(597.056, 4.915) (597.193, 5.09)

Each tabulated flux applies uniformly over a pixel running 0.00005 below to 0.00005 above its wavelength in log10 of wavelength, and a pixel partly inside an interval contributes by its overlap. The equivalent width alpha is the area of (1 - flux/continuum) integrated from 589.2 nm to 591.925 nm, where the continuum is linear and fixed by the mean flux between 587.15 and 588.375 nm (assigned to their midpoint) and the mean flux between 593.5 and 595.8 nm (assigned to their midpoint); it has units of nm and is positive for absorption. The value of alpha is 0.21 nm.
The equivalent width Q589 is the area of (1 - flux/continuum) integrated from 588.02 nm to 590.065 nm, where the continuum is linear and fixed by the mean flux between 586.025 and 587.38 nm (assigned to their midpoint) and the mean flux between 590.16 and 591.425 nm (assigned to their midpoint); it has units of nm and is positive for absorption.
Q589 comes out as 0.17 nm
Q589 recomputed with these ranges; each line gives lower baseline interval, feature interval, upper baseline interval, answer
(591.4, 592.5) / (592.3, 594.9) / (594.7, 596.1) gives -0.04 nm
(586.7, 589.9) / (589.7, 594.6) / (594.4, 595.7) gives -0.01 nm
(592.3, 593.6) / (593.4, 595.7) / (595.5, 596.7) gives -0.03 nm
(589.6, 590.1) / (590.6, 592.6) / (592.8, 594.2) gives -0.01 nm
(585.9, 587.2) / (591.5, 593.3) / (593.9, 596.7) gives 0.00 nm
